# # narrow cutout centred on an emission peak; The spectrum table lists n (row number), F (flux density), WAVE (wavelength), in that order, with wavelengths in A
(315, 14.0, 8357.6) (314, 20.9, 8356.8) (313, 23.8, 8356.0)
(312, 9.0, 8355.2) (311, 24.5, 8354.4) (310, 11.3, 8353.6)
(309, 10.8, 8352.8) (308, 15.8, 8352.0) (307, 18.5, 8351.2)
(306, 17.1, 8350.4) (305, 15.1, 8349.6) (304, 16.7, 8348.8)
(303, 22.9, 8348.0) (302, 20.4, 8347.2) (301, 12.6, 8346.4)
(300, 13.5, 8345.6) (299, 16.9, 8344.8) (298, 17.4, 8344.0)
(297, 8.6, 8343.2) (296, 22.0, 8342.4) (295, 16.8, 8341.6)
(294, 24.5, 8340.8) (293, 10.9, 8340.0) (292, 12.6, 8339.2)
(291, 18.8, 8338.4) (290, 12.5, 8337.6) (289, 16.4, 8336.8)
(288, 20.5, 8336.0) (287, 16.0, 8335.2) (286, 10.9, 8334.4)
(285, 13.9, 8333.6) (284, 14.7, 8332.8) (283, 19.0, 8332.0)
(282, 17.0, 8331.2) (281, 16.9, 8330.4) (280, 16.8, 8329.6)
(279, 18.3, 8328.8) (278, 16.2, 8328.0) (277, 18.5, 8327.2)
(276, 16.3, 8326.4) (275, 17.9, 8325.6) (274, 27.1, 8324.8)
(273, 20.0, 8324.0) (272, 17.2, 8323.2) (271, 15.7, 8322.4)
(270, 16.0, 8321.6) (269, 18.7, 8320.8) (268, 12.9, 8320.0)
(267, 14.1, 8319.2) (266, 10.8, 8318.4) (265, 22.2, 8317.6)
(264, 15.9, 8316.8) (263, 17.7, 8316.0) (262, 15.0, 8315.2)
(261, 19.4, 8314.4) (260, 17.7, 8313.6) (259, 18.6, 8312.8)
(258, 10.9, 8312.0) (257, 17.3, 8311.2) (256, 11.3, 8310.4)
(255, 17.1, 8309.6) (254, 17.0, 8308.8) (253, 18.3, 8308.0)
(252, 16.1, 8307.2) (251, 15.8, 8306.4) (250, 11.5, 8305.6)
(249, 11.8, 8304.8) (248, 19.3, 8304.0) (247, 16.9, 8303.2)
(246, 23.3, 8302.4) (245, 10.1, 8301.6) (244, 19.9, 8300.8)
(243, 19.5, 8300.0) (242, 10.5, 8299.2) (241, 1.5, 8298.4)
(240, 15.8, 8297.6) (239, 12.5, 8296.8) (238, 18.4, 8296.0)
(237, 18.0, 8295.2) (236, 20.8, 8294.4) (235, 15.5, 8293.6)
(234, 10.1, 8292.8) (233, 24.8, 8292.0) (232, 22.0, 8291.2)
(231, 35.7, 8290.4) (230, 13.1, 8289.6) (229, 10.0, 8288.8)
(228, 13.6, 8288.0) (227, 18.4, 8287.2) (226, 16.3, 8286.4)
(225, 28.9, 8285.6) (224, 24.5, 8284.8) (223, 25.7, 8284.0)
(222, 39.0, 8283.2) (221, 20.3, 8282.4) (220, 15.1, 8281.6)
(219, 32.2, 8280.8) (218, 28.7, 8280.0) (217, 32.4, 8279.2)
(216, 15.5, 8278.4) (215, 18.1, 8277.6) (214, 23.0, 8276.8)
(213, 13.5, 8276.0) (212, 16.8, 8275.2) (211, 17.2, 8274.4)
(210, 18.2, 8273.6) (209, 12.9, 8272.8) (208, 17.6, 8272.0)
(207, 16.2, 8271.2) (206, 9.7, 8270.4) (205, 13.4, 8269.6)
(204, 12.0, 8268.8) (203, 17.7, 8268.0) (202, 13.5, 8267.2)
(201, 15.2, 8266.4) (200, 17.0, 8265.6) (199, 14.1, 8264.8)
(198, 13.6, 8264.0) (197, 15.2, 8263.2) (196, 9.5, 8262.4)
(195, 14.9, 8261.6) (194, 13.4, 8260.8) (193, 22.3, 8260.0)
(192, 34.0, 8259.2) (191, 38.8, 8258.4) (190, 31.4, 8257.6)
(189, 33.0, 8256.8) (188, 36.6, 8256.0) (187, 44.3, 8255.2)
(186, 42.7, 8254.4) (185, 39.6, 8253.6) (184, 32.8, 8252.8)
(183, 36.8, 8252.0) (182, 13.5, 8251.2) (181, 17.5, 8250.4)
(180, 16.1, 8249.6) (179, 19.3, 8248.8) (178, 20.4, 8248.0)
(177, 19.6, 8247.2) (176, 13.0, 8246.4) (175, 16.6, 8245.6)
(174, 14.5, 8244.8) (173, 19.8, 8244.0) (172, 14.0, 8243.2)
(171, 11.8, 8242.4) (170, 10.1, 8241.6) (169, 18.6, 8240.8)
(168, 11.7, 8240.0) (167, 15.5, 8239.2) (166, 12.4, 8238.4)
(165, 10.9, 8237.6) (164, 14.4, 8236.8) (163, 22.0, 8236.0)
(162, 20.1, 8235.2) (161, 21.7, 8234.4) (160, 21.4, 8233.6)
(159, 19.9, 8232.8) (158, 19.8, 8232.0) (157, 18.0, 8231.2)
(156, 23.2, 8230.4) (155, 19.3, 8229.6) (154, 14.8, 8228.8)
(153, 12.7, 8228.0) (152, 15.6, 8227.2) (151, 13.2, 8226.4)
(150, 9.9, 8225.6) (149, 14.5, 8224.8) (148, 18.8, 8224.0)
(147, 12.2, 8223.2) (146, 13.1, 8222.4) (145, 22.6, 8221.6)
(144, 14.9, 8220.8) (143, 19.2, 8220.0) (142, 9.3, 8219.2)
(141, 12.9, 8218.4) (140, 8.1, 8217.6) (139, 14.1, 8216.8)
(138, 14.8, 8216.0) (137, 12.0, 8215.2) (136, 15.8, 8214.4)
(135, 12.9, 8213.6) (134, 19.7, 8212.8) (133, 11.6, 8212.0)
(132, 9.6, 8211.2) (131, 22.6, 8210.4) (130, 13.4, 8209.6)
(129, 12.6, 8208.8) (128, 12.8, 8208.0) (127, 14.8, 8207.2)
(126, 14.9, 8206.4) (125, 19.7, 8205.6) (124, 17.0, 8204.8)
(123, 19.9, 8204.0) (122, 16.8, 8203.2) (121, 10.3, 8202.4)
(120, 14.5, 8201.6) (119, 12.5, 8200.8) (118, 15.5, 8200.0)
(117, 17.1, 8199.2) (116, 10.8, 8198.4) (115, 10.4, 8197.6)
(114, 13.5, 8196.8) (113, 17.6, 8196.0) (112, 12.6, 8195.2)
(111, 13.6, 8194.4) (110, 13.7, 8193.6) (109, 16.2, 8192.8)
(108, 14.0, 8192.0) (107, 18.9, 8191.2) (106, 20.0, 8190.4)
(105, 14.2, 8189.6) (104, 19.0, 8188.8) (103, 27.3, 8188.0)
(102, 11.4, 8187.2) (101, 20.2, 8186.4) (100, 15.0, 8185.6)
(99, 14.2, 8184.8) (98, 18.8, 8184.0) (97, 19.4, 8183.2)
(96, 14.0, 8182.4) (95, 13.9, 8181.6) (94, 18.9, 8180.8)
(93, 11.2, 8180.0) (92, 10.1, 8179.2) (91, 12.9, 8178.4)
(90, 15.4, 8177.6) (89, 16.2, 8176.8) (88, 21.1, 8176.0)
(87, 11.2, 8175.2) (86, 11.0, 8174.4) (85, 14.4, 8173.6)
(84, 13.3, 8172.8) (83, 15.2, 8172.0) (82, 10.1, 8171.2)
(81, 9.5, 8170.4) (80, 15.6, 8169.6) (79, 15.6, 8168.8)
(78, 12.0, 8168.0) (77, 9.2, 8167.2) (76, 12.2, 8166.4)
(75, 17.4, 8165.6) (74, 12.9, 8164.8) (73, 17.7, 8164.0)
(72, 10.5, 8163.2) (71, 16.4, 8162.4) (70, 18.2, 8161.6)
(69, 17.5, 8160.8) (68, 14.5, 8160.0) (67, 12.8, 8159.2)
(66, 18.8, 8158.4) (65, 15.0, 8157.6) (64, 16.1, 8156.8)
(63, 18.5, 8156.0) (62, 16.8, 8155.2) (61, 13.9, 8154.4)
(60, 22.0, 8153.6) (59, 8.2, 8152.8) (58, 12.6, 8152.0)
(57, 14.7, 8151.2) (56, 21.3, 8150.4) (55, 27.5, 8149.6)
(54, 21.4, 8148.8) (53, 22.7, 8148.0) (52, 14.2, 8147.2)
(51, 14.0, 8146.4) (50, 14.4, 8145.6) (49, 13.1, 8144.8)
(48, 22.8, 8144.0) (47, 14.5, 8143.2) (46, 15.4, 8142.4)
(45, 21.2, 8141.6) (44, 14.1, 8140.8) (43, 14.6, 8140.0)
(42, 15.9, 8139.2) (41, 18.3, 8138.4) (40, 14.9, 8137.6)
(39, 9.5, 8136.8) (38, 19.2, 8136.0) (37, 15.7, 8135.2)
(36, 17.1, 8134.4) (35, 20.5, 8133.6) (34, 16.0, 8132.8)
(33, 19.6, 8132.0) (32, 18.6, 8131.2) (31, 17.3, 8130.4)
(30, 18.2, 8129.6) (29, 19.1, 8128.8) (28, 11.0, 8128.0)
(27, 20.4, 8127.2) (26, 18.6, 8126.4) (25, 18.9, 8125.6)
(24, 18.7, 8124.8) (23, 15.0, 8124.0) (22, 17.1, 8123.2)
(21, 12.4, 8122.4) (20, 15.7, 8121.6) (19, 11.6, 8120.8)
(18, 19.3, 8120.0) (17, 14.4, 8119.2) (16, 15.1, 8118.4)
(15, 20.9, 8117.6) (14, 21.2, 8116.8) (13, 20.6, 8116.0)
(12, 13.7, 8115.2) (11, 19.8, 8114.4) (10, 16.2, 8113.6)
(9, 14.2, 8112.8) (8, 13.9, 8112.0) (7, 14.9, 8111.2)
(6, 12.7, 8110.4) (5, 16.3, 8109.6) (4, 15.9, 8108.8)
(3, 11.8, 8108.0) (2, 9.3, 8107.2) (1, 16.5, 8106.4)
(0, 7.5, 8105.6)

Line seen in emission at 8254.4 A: H-alpha 6563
